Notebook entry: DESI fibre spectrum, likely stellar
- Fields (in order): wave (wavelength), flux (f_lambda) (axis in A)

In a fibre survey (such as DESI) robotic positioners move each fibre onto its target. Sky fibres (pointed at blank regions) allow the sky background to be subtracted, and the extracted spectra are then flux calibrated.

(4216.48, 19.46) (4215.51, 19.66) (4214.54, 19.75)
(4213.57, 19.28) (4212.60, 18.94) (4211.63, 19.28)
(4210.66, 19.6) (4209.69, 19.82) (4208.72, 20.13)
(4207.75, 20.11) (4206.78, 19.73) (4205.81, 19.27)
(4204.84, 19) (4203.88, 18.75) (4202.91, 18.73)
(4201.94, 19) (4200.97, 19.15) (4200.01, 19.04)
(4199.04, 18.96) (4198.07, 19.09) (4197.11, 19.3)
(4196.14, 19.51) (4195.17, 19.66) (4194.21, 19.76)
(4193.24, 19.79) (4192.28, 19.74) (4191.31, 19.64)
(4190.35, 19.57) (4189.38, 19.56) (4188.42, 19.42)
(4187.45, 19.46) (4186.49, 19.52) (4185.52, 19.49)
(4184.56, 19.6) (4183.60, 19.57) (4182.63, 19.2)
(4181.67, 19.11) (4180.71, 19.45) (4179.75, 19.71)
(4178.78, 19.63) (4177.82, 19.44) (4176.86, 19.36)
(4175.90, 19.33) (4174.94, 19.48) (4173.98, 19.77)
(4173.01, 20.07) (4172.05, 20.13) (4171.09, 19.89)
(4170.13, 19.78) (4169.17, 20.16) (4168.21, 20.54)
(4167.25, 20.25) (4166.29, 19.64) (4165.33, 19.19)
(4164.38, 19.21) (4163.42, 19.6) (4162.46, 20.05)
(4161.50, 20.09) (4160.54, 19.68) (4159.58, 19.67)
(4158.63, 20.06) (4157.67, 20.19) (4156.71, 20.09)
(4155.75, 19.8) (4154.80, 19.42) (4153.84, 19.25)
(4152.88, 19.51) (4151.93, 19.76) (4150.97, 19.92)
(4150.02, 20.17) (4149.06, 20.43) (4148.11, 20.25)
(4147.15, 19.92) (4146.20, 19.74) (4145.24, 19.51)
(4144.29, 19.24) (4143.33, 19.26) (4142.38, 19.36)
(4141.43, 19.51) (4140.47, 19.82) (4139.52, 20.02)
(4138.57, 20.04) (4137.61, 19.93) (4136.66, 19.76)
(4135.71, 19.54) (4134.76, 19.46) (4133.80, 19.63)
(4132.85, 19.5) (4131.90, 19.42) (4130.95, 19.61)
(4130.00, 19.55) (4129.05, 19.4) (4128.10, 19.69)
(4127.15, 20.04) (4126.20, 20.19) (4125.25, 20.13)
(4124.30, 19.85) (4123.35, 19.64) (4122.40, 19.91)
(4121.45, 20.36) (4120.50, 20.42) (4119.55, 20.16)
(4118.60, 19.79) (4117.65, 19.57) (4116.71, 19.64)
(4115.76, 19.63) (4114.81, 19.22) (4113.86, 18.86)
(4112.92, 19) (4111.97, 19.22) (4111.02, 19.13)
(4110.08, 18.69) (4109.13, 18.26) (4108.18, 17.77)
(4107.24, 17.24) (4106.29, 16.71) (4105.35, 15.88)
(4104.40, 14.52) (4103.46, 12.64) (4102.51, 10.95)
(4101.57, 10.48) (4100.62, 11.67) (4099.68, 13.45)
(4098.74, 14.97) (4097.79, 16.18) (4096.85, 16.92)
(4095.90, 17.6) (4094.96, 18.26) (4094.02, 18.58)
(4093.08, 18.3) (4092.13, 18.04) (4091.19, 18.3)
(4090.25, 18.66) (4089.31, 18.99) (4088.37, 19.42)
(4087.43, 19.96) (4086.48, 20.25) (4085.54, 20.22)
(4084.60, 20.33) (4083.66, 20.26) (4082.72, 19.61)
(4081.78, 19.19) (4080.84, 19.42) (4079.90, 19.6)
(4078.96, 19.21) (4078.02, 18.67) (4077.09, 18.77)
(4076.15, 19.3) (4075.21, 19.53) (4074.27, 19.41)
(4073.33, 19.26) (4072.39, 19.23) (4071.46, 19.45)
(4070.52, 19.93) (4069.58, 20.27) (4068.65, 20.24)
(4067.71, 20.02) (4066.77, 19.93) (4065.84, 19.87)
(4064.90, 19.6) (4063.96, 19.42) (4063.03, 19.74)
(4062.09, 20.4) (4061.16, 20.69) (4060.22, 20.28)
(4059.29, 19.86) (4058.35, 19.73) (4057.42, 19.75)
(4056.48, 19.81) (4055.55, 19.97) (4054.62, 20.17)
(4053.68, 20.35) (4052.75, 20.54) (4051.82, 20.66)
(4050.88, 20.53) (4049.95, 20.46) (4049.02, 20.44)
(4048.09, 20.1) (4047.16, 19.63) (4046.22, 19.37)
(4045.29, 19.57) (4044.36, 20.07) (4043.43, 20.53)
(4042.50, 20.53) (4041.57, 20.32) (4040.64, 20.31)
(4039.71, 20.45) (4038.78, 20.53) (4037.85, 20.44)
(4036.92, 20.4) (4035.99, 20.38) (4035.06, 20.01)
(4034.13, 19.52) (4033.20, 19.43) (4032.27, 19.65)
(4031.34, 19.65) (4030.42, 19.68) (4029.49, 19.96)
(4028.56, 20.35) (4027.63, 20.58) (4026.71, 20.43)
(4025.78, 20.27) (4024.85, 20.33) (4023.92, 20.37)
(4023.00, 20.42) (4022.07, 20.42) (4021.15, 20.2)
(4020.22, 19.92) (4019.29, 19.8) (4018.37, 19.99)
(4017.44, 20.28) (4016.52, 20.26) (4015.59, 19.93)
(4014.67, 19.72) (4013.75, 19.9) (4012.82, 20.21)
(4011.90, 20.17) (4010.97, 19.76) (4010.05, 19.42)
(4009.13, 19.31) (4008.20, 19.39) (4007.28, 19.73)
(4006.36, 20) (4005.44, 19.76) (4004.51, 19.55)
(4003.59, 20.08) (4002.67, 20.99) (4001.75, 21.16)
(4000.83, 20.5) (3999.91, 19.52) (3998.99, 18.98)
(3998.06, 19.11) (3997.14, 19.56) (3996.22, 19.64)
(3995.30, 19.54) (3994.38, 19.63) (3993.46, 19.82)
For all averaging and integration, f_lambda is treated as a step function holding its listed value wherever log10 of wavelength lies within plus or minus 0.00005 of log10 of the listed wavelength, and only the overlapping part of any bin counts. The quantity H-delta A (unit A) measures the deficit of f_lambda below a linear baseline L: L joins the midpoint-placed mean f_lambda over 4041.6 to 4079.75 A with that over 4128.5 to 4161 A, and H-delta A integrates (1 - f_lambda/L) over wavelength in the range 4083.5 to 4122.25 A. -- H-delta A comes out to 3.98 A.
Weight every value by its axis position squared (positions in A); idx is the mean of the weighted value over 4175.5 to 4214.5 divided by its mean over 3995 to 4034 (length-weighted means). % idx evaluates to 1.06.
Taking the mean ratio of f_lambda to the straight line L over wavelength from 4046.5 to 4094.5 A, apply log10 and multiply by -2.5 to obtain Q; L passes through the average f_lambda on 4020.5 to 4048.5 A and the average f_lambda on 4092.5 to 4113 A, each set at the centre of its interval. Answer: -0.10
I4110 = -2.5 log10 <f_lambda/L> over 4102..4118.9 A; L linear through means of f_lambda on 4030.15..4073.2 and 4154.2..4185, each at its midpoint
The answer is 0.135 mag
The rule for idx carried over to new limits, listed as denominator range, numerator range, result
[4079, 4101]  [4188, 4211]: 1.12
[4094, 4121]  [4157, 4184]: 1.19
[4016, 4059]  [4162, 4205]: 1.04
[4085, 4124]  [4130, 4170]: 1.14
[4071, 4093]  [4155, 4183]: 1.07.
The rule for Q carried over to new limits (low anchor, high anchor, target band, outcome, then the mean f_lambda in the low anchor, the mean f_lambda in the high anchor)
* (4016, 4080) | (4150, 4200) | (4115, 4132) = -0.003 mag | 20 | 19.6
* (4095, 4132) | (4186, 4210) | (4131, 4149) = -0.077 mag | 17.8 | 19.4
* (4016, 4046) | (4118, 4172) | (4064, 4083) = 0.028 mag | 20.2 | 19.8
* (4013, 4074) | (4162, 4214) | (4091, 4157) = 0.067 mag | 20.1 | 19.5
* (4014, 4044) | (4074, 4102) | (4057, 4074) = -0.055 mag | 20.2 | 18.1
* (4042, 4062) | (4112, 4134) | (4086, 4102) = 0.166 mag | 20.2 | 19.7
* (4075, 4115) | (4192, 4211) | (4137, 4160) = -0.070 mag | 17.7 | 19.4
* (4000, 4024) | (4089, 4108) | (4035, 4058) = -0.103 mag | 20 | 15.9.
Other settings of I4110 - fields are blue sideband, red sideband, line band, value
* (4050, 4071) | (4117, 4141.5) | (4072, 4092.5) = 0.04 mag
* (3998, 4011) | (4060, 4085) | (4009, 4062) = -0.02 mag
